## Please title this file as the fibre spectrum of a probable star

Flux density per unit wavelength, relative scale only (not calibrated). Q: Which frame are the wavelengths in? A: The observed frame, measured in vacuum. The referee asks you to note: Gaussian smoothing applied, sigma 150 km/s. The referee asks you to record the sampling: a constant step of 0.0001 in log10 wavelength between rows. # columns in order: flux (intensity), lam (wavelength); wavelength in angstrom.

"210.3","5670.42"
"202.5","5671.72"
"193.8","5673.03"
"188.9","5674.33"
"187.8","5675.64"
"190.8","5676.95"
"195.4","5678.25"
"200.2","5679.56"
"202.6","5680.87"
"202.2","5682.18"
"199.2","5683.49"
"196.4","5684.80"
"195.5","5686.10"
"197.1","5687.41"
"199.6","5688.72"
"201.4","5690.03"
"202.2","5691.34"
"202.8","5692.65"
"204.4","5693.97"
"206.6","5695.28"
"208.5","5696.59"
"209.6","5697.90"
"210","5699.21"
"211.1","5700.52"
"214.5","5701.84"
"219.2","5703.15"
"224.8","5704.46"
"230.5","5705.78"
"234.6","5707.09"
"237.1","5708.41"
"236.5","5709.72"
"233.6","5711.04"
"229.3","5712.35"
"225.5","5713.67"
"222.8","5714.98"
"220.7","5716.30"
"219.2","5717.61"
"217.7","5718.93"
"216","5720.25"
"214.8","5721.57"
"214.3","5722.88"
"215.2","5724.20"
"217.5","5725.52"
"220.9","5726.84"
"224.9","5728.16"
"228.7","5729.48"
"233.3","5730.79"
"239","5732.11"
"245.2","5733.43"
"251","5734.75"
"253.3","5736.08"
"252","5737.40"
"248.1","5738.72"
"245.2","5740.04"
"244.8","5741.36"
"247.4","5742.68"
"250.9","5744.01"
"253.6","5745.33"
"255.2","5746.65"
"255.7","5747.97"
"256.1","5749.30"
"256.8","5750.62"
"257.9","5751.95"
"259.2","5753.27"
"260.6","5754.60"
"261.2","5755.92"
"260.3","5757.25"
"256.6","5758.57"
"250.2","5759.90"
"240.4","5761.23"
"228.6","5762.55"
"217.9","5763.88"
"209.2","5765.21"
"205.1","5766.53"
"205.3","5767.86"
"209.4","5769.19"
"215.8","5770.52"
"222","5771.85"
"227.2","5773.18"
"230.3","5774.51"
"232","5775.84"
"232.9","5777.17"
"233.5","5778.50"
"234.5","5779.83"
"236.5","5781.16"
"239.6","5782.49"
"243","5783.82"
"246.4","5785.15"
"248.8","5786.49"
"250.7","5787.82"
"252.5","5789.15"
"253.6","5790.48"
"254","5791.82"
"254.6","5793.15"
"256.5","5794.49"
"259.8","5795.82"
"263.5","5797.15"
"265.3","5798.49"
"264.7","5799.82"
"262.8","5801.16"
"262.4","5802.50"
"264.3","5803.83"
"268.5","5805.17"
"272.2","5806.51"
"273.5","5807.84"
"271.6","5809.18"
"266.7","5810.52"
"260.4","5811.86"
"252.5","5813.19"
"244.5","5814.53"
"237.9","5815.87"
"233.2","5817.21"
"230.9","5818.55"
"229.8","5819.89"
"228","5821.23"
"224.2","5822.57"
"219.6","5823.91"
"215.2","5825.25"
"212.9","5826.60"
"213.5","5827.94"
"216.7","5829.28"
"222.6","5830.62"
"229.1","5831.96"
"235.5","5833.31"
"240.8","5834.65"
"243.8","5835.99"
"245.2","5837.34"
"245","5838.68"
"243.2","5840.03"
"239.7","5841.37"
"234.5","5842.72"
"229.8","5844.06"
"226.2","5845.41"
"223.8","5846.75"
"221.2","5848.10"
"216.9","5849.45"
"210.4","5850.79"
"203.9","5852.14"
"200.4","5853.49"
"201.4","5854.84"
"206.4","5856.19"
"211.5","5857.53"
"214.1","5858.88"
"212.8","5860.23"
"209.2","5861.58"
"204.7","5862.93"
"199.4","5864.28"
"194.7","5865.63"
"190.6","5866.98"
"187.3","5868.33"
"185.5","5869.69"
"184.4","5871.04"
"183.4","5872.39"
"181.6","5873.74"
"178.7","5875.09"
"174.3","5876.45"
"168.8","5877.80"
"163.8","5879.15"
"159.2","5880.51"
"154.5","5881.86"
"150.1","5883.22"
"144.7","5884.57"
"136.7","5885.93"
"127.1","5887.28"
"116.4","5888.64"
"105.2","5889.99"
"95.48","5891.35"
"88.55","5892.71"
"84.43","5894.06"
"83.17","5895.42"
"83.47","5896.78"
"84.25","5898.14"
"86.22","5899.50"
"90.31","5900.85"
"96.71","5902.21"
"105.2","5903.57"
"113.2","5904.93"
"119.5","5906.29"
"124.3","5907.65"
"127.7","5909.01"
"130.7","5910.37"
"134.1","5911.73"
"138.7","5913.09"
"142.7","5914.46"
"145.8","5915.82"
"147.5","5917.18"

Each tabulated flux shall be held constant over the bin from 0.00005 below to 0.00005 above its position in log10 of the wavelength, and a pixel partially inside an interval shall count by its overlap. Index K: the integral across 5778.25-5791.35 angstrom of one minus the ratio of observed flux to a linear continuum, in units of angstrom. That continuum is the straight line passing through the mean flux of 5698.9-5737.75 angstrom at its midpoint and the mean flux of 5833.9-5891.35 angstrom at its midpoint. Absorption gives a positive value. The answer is -2.0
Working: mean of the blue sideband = 227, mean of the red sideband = 193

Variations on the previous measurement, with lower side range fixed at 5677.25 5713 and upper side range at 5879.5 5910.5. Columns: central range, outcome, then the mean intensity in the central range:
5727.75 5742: -3.8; 243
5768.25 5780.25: -3.7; 226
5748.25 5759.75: -4.8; 258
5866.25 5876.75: -4.9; 184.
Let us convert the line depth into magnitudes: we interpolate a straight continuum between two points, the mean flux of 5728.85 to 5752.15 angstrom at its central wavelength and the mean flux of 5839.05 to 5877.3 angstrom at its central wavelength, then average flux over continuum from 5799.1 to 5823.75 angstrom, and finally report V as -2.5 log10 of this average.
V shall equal -0.13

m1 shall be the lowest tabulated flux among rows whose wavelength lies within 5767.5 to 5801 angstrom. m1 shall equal 205.3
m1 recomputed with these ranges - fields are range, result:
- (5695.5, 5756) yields 208.5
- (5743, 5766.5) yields 209.2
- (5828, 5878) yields 168.8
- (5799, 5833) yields 212.9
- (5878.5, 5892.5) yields 95.48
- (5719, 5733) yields 214.3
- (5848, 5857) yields 200.4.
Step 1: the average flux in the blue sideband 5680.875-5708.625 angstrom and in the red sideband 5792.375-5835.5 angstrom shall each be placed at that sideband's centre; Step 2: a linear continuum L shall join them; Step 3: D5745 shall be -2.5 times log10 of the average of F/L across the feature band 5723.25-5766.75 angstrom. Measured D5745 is -0.08 mag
